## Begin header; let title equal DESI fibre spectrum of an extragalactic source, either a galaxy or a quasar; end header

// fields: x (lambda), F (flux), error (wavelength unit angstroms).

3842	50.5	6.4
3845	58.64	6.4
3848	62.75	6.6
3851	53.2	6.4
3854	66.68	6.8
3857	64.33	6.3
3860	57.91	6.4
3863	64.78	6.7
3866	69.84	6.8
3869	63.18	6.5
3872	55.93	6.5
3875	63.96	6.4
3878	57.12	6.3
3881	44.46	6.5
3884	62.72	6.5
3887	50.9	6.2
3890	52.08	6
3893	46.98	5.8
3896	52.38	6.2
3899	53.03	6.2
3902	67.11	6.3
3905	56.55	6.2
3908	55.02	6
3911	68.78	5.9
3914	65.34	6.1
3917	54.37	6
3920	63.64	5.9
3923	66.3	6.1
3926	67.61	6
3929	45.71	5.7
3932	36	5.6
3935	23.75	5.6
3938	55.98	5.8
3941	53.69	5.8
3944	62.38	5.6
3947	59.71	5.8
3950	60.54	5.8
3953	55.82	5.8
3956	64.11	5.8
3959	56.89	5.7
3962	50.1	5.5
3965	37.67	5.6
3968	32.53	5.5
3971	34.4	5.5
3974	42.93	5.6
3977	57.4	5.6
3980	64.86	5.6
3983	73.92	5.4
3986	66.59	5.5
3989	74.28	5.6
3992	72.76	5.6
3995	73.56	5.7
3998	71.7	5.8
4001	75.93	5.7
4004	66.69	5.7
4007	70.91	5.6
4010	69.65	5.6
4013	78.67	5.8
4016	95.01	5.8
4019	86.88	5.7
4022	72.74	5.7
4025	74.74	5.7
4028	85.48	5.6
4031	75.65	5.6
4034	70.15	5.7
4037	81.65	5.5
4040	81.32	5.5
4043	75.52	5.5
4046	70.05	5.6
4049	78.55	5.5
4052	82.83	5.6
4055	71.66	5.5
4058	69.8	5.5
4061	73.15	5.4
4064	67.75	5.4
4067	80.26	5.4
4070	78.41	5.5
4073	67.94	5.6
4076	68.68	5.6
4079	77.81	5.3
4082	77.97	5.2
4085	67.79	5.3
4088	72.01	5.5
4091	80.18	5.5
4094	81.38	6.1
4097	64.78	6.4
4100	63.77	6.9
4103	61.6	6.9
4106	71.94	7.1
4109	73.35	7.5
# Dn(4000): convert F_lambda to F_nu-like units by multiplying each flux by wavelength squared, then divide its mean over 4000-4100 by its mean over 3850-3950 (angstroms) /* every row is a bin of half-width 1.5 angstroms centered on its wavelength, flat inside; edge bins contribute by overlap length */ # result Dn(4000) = 1.42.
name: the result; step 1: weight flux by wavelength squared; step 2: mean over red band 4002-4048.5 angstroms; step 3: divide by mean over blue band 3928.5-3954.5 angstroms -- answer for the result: 1.59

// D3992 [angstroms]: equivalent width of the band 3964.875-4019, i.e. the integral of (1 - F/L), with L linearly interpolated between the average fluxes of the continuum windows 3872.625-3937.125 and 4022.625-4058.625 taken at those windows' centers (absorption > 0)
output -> 2.7 angstroms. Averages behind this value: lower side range 55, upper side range 76.5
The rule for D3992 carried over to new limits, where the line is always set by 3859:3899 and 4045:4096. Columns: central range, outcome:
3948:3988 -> 6.81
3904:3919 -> -0.09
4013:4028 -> -2.67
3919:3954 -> 4.54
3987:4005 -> -1.30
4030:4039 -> -0.63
